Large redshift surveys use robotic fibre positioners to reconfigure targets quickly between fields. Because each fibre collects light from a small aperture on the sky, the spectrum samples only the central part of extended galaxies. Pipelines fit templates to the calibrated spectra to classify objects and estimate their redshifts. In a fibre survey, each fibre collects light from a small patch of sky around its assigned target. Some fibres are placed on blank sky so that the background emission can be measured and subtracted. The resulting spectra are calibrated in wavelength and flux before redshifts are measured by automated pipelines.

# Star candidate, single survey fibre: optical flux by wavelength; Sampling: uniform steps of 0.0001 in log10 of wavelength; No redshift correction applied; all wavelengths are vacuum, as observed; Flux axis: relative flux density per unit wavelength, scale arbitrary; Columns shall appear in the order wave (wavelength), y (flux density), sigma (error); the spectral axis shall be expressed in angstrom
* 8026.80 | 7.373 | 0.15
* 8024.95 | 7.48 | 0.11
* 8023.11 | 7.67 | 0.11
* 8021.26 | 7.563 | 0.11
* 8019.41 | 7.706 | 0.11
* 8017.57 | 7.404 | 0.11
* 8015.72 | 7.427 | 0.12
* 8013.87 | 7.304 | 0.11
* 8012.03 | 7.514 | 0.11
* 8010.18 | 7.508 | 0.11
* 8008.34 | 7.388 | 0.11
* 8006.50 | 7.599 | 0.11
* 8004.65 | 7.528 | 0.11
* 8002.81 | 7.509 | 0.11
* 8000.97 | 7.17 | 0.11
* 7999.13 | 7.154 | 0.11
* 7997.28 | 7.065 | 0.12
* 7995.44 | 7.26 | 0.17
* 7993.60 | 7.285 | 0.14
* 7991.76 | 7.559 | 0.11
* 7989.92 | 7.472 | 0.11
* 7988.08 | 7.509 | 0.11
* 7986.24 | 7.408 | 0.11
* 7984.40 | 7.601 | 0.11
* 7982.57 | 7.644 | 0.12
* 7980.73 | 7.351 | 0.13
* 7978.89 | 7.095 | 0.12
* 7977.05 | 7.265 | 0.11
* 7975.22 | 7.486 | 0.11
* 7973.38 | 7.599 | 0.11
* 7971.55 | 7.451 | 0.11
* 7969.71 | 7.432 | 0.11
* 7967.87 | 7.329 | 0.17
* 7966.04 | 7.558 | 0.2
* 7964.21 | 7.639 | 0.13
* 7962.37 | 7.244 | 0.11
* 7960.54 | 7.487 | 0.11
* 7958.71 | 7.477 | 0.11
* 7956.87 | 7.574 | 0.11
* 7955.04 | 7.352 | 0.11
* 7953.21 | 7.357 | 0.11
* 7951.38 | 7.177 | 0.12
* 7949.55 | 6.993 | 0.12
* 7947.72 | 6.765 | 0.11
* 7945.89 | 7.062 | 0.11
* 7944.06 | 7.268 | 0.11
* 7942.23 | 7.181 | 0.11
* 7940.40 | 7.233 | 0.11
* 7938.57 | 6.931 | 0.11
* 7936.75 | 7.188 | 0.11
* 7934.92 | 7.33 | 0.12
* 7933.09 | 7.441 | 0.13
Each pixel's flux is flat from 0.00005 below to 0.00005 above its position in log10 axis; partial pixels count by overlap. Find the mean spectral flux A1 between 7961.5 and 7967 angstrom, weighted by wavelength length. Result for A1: 7.48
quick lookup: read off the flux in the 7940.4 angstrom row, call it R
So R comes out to 7.233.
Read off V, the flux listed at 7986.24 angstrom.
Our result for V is 7.408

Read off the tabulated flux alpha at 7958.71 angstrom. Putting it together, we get 7.477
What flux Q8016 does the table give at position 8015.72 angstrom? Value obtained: 7.427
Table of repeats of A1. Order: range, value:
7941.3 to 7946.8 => 7.17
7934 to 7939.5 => 7.15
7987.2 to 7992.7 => 7.51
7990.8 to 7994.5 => 7.42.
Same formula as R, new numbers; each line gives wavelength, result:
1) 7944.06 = 7.268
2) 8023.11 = 7.67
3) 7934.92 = 7.33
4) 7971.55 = 7.451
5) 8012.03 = 7.514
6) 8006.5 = 7.599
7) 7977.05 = 7.265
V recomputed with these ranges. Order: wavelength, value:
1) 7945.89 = 7.062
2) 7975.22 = 7.486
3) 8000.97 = 7.17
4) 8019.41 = 7.706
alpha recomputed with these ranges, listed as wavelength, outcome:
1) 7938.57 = 6.931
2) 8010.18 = 7.508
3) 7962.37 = 7.244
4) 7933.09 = 7.441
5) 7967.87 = 7.329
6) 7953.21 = 7.357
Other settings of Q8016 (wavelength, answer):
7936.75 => 7.188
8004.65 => 7.528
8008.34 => 7.388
